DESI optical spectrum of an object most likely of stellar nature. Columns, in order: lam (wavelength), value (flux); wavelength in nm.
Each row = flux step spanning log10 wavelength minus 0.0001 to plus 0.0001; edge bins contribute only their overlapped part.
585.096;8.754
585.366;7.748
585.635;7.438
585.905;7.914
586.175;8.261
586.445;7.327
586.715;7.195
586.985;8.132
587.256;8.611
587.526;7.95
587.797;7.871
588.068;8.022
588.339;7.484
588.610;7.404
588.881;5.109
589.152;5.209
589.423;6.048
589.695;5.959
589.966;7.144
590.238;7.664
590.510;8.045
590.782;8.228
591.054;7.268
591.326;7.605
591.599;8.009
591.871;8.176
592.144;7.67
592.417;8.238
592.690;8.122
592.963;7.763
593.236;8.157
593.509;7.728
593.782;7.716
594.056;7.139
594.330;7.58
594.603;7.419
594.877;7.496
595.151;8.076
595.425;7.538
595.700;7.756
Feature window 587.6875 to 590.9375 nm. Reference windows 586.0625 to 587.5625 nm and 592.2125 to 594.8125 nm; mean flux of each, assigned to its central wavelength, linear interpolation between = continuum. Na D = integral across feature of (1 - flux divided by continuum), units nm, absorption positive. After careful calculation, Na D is 0.35 nm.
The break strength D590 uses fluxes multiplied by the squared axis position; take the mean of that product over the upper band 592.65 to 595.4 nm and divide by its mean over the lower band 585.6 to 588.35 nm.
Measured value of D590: 1.00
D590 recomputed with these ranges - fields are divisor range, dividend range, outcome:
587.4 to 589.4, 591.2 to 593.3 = 1.16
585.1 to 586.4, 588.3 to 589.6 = 0.79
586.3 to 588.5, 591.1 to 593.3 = 1.03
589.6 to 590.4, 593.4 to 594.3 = 1.09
